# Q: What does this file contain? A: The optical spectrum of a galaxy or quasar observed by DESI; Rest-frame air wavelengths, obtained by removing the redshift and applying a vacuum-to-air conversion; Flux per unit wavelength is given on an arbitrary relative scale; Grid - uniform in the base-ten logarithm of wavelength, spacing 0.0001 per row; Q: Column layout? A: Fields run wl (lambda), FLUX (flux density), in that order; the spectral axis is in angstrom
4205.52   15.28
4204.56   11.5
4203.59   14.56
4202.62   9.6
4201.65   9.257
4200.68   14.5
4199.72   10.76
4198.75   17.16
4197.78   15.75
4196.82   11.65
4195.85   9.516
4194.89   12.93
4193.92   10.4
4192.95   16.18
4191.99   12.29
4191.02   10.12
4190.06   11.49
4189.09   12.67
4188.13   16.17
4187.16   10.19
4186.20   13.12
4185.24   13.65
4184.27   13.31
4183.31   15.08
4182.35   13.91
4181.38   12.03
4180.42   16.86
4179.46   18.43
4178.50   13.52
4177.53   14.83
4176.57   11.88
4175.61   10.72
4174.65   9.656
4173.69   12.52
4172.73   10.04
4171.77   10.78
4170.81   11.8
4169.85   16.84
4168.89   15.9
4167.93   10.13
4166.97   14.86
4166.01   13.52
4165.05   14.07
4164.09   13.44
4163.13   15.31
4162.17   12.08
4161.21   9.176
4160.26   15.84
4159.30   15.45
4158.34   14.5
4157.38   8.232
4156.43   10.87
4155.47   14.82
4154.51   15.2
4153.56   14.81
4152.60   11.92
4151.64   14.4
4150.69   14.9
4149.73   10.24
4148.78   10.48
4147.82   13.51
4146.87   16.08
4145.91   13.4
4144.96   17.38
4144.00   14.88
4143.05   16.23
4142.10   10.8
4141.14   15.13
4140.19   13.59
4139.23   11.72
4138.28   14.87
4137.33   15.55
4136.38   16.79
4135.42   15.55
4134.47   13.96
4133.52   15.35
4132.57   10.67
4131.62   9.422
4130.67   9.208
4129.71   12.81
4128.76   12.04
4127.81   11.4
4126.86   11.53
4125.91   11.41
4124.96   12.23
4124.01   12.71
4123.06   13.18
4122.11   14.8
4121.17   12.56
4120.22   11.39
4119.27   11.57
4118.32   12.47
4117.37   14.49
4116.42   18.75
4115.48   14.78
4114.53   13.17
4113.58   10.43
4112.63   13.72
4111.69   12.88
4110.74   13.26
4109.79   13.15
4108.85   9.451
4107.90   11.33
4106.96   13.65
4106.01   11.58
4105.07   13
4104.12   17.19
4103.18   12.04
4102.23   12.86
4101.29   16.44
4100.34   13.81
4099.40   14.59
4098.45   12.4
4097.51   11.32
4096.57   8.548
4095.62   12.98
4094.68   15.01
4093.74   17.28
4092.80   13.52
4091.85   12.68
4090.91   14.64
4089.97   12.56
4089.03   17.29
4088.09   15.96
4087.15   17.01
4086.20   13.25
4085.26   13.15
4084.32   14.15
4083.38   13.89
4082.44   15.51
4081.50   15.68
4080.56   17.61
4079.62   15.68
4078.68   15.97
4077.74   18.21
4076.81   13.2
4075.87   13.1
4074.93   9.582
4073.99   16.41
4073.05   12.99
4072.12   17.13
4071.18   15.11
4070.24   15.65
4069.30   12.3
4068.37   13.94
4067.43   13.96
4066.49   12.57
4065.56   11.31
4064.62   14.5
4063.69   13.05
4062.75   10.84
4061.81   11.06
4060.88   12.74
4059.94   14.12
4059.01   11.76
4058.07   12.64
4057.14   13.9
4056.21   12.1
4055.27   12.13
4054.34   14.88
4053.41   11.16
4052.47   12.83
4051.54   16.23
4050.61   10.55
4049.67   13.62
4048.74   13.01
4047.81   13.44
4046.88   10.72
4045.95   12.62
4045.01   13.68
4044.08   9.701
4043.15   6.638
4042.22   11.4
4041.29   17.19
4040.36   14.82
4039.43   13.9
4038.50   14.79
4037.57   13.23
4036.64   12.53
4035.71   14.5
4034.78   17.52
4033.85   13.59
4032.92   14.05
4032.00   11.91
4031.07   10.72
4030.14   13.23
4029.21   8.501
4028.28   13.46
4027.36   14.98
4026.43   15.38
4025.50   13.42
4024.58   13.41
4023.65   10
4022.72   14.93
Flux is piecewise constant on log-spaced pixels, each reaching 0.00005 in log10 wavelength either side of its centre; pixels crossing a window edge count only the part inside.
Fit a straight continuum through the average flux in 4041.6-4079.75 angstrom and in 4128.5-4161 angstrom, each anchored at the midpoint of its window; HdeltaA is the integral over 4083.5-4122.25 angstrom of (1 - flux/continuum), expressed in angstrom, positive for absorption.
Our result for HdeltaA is -0.7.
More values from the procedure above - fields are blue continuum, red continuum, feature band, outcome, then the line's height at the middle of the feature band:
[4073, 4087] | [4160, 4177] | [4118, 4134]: 1.86 angstrom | 13.6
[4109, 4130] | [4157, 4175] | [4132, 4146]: -1.62 angstrom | 12.9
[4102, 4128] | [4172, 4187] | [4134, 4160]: -1.71 angstrom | 13.1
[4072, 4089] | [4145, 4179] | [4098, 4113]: 1.21 angstrom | 14.4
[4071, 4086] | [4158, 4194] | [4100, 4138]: 2.93 angstrom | 14.2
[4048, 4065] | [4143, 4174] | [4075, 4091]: -2.46 angstrom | 13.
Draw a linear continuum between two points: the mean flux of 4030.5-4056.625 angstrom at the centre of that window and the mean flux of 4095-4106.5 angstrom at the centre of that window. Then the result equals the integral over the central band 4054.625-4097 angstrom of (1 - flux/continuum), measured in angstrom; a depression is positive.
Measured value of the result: -2.9 angstrom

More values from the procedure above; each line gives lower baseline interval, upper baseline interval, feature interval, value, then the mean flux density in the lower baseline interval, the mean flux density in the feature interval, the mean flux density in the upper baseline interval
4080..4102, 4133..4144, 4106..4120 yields 1.4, 14.3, 13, 14.5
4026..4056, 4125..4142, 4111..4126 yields -0.3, 13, 13.2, 12.9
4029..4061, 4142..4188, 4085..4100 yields -0.9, 12.9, 13.9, 13.4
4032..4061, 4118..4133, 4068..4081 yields -2.2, 13.1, 14.8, 11.8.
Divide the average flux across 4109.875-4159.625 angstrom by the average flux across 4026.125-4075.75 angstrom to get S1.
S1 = 1.0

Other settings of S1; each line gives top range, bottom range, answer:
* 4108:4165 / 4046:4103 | 0.96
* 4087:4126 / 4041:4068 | 1.07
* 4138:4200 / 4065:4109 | 0.95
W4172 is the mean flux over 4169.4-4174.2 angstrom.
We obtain 12.4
